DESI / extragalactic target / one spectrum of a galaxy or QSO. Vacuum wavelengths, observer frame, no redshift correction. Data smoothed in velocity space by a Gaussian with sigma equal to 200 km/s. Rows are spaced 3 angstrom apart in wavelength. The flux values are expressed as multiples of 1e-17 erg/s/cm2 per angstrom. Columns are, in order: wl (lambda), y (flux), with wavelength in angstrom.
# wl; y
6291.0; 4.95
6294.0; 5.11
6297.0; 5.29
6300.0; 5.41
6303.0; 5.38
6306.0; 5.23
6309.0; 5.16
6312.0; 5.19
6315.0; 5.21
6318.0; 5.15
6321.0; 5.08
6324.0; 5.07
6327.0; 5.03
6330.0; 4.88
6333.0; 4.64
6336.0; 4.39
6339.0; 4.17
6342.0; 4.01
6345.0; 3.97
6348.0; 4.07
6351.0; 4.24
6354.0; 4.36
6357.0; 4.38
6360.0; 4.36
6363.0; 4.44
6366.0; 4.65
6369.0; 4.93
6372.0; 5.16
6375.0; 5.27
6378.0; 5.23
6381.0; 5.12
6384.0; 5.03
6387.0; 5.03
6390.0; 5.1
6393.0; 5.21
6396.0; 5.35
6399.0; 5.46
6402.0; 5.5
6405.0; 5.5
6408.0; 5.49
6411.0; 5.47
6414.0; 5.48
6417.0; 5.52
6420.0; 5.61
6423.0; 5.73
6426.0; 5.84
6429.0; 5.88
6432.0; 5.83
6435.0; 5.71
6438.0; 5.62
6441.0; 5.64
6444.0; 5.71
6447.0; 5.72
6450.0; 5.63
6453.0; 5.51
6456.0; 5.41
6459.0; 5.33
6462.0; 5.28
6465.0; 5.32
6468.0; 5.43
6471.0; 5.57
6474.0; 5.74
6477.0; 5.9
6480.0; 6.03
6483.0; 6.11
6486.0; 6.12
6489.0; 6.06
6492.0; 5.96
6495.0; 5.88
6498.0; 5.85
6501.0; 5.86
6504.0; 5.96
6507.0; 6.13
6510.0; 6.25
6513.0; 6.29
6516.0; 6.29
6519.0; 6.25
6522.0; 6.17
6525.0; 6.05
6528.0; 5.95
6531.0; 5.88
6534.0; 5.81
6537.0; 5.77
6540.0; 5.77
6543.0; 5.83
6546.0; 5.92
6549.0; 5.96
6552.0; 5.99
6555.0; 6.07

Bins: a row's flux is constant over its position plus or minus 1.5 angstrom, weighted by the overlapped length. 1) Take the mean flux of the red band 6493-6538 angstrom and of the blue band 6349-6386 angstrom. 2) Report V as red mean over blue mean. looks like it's 1.27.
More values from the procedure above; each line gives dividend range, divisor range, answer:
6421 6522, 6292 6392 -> 1.20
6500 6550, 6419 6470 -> 1.07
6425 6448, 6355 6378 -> 1.21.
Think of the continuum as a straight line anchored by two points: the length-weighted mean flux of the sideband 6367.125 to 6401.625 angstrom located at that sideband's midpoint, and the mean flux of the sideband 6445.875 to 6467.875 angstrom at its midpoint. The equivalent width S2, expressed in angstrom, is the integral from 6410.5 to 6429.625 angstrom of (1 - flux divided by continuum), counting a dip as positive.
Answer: -1.20 angstrom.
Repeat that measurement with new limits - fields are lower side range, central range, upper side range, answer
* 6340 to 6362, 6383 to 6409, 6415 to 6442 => -1.13 angstrom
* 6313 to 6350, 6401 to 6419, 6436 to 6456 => -0.62 angstrom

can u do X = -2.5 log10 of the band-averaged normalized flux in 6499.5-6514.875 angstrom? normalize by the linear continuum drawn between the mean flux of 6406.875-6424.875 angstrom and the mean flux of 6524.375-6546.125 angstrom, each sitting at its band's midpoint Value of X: -0.057 mag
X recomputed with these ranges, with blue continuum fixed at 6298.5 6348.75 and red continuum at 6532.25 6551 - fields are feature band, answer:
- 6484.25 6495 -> -0.08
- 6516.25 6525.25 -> -0.08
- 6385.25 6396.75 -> 0.00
